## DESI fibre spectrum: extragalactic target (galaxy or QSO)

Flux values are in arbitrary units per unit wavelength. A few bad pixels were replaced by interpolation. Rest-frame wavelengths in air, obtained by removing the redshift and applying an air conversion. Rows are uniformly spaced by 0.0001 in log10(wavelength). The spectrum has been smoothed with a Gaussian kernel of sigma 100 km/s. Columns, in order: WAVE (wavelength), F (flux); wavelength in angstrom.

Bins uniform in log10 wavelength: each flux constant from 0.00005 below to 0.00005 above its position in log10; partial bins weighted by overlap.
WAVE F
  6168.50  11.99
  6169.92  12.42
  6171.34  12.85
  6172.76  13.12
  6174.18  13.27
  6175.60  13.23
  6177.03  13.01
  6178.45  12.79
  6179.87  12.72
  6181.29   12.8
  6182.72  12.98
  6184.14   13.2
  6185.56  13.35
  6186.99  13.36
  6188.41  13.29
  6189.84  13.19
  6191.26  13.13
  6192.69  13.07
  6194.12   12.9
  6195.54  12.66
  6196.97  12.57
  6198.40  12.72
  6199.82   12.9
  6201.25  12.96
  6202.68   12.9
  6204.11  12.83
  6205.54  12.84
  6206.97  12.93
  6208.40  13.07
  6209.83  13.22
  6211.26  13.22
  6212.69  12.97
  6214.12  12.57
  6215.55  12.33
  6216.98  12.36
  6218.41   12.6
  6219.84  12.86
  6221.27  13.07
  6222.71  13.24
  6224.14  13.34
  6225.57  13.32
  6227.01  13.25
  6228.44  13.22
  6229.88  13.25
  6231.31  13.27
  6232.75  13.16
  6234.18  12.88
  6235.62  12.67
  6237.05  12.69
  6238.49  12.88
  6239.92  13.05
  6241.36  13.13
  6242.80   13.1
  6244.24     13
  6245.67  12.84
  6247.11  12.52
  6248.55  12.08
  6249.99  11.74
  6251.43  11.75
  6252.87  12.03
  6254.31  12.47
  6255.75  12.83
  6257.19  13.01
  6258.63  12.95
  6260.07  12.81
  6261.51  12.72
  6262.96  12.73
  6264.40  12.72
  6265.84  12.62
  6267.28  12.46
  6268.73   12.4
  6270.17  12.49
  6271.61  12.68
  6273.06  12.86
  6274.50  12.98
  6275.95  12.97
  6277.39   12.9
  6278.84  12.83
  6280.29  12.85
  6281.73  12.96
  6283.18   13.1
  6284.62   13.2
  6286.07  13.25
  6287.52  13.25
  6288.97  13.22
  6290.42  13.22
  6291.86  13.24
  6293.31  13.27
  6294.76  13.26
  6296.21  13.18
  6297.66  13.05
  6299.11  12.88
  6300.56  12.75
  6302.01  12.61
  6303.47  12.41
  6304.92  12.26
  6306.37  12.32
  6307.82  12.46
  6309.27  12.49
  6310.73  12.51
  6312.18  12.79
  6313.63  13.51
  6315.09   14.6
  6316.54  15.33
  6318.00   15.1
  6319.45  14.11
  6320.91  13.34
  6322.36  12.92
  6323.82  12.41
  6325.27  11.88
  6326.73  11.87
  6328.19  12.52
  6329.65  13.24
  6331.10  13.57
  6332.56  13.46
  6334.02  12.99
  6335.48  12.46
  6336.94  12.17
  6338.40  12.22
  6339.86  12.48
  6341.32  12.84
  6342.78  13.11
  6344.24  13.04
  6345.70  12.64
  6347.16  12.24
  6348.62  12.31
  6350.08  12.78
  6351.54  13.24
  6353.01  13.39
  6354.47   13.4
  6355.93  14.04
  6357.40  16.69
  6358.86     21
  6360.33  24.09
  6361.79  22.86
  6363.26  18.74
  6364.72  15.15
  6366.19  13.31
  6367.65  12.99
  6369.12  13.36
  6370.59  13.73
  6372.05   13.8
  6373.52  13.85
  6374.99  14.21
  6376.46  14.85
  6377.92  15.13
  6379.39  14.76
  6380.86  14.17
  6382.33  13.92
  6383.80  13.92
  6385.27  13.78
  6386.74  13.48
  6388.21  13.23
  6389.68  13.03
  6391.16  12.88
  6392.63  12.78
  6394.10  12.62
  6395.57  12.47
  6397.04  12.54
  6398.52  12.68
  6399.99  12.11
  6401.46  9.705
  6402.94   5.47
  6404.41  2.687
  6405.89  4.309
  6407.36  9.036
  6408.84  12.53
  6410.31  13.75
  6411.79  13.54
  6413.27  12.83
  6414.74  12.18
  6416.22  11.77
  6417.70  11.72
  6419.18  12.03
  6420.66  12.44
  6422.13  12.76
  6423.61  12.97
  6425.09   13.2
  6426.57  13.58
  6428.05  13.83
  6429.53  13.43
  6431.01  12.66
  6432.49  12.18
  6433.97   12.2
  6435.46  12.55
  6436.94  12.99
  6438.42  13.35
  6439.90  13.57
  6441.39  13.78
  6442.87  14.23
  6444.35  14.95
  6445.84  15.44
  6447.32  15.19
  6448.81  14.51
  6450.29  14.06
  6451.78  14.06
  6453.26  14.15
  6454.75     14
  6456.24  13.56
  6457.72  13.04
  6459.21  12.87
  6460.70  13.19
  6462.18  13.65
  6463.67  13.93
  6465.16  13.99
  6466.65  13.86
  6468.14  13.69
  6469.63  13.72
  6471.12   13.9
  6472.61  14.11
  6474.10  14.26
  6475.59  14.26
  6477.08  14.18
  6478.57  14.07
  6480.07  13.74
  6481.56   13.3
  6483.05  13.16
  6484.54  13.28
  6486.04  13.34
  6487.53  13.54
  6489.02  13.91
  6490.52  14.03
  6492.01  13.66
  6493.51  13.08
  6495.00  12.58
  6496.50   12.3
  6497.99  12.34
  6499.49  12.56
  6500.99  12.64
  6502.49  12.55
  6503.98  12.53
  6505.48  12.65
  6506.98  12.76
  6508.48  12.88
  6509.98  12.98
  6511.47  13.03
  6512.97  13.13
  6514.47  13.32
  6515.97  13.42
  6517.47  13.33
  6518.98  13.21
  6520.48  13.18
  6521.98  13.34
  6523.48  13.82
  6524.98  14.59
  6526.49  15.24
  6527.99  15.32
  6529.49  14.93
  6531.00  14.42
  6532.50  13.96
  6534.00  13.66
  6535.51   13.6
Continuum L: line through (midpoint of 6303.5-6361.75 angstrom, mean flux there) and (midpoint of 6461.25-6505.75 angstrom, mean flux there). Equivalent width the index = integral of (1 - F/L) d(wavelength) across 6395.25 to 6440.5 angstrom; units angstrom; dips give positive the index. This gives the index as 6.1 angstrom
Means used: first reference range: 13.7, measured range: 11.7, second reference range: 13.4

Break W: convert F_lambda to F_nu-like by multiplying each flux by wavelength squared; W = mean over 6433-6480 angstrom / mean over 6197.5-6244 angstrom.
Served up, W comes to 1.15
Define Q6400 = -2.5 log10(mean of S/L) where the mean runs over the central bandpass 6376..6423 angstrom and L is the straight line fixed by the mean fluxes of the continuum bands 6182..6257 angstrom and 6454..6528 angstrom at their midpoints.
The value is 0.11 mag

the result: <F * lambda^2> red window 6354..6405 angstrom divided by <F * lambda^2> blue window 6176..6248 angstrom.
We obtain 1.13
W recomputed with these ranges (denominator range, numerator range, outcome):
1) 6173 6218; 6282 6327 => 1.05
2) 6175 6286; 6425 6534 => 1.14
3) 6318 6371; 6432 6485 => 1.01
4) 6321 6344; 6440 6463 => 1.15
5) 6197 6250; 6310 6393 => 1.13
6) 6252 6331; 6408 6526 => 1.09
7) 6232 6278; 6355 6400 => 1.21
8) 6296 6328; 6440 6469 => 1.12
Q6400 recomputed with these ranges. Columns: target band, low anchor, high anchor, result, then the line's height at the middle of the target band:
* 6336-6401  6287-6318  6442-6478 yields -0.05 mag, 13.5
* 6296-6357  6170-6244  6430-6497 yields 0.02 mag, 13.3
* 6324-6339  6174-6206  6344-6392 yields 0.14 mag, 14.3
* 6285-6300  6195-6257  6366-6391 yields 0.01 mag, 13.3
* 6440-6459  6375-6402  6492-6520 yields -0.09 mag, 13.1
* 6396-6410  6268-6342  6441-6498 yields 0.41 mag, 13.5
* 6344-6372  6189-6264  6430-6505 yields -0.15 mag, 13.2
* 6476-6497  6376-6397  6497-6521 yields -0.04 mag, 13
